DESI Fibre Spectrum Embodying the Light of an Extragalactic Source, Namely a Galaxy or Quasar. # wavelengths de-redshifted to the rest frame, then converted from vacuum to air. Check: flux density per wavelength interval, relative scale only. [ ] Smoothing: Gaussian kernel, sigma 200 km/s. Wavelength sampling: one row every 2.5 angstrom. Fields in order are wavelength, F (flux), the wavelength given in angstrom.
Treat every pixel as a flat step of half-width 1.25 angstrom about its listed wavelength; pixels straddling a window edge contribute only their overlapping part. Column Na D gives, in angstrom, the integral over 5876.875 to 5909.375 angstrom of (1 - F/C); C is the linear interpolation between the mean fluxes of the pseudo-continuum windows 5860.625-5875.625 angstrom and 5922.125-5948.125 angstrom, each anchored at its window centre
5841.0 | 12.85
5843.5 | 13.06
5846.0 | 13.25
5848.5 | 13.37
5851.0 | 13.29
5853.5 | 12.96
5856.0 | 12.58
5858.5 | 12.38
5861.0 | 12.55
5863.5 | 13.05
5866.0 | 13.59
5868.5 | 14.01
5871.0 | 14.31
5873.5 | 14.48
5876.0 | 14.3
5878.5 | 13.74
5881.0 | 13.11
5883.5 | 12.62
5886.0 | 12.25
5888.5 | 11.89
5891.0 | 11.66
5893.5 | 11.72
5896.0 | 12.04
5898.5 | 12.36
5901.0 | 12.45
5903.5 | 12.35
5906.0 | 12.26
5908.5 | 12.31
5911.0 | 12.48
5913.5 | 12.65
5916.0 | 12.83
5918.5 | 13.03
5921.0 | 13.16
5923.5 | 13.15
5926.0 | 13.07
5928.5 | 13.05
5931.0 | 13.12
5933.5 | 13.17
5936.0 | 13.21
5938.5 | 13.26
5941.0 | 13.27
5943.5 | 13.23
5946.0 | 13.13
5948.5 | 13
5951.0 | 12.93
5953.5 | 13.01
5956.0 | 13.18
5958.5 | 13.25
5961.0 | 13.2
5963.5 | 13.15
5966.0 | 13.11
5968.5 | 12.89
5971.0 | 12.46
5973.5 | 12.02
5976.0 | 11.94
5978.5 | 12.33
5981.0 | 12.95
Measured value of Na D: 2.8 angstrom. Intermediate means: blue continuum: 13.8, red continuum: 13.2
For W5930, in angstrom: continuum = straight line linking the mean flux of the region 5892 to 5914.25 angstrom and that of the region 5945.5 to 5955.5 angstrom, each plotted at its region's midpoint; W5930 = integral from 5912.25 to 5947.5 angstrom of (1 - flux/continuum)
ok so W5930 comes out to -1.1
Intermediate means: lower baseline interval 12.3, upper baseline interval 13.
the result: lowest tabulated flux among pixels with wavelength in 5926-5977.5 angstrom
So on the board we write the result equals 11.94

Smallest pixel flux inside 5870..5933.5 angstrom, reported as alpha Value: 11.66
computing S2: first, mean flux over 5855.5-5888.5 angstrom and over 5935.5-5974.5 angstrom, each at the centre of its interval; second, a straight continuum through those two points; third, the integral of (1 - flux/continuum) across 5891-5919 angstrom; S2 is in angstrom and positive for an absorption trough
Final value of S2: 1.7 angstrom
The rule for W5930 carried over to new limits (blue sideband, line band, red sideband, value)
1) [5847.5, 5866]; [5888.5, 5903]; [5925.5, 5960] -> 1.08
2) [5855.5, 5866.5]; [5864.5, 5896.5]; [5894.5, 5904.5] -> -1.37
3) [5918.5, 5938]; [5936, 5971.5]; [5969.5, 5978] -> -1.41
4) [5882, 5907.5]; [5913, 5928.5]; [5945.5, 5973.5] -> -0.63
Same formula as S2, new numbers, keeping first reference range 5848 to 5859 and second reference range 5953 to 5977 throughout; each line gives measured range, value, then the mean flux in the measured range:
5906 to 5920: 0.3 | 12.6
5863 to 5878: -1.3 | 14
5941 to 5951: -0.2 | 13.1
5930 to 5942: -0.3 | 13.2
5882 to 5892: 0.6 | 12.1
